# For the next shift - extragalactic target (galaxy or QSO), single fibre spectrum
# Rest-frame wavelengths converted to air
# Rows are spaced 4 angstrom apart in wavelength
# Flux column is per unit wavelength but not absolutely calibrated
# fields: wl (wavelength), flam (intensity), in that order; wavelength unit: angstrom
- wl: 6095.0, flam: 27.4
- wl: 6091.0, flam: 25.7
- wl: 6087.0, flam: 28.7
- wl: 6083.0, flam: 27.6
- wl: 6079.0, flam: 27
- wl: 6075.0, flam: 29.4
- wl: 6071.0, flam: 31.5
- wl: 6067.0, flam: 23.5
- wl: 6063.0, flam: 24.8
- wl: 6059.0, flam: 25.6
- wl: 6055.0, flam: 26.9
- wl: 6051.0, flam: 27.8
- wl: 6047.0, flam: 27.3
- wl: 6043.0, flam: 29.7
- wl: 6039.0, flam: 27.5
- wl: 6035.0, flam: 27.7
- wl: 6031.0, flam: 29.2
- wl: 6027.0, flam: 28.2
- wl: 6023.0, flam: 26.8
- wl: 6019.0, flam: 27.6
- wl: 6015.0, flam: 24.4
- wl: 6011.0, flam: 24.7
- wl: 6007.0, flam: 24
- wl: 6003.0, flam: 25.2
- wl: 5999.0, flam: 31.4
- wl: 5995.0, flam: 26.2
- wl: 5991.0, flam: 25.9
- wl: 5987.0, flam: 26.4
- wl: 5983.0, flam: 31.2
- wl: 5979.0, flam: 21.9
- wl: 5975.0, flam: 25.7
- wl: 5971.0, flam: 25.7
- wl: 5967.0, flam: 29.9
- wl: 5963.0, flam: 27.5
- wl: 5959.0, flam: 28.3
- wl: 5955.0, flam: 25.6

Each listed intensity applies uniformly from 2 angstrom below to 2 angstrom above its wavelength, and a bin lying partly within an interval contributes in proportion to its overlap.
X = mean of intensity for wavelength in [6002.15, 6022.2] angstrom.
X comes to 25.3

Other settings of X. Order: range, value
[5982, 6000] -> 27.9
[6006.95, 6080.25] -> 27.1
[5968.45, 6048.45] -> 26.9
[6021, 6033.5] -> 28.1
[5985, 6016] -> 26.1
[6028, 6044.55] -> 28.5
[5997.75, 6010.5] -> 26.3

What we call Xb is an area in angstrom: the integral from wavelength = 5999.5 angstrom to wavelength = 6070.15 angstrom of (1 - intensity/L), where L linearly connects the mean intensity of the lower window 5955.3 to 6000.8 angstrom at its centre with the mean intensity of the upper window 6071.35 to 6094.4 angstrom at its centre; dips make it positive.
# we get 2.3 angstrom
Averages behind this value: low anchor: 27.2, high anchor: 27.9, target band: 26.7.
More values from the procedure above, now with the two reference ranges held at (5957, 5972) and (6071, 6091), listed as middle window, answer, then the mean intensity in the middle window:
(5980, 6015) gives 1.84 angstrom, 26.6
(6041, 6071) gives 1.44 angstrom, 26.8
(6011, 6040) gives 1.01 angstrom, 27.2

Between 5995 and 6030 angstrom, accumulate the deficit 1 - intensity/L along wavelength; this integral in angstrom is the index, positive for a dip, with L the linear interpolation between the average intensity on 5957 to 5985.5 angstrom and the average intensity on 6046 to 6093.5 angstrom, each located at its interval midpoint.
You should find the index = 0.7 angstrom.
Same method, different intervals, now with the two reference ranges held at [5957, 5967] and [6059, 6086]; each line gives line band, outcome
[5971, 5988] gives 1.2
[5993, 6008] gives 0.6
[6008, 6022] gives 1.1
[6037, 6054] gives -0.3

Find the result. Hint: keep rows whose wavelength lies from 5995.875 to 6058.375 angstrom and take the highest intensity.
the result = 31.4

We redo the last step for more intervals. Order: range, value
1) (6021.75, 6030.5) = 28.2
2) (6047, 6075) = 31.5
